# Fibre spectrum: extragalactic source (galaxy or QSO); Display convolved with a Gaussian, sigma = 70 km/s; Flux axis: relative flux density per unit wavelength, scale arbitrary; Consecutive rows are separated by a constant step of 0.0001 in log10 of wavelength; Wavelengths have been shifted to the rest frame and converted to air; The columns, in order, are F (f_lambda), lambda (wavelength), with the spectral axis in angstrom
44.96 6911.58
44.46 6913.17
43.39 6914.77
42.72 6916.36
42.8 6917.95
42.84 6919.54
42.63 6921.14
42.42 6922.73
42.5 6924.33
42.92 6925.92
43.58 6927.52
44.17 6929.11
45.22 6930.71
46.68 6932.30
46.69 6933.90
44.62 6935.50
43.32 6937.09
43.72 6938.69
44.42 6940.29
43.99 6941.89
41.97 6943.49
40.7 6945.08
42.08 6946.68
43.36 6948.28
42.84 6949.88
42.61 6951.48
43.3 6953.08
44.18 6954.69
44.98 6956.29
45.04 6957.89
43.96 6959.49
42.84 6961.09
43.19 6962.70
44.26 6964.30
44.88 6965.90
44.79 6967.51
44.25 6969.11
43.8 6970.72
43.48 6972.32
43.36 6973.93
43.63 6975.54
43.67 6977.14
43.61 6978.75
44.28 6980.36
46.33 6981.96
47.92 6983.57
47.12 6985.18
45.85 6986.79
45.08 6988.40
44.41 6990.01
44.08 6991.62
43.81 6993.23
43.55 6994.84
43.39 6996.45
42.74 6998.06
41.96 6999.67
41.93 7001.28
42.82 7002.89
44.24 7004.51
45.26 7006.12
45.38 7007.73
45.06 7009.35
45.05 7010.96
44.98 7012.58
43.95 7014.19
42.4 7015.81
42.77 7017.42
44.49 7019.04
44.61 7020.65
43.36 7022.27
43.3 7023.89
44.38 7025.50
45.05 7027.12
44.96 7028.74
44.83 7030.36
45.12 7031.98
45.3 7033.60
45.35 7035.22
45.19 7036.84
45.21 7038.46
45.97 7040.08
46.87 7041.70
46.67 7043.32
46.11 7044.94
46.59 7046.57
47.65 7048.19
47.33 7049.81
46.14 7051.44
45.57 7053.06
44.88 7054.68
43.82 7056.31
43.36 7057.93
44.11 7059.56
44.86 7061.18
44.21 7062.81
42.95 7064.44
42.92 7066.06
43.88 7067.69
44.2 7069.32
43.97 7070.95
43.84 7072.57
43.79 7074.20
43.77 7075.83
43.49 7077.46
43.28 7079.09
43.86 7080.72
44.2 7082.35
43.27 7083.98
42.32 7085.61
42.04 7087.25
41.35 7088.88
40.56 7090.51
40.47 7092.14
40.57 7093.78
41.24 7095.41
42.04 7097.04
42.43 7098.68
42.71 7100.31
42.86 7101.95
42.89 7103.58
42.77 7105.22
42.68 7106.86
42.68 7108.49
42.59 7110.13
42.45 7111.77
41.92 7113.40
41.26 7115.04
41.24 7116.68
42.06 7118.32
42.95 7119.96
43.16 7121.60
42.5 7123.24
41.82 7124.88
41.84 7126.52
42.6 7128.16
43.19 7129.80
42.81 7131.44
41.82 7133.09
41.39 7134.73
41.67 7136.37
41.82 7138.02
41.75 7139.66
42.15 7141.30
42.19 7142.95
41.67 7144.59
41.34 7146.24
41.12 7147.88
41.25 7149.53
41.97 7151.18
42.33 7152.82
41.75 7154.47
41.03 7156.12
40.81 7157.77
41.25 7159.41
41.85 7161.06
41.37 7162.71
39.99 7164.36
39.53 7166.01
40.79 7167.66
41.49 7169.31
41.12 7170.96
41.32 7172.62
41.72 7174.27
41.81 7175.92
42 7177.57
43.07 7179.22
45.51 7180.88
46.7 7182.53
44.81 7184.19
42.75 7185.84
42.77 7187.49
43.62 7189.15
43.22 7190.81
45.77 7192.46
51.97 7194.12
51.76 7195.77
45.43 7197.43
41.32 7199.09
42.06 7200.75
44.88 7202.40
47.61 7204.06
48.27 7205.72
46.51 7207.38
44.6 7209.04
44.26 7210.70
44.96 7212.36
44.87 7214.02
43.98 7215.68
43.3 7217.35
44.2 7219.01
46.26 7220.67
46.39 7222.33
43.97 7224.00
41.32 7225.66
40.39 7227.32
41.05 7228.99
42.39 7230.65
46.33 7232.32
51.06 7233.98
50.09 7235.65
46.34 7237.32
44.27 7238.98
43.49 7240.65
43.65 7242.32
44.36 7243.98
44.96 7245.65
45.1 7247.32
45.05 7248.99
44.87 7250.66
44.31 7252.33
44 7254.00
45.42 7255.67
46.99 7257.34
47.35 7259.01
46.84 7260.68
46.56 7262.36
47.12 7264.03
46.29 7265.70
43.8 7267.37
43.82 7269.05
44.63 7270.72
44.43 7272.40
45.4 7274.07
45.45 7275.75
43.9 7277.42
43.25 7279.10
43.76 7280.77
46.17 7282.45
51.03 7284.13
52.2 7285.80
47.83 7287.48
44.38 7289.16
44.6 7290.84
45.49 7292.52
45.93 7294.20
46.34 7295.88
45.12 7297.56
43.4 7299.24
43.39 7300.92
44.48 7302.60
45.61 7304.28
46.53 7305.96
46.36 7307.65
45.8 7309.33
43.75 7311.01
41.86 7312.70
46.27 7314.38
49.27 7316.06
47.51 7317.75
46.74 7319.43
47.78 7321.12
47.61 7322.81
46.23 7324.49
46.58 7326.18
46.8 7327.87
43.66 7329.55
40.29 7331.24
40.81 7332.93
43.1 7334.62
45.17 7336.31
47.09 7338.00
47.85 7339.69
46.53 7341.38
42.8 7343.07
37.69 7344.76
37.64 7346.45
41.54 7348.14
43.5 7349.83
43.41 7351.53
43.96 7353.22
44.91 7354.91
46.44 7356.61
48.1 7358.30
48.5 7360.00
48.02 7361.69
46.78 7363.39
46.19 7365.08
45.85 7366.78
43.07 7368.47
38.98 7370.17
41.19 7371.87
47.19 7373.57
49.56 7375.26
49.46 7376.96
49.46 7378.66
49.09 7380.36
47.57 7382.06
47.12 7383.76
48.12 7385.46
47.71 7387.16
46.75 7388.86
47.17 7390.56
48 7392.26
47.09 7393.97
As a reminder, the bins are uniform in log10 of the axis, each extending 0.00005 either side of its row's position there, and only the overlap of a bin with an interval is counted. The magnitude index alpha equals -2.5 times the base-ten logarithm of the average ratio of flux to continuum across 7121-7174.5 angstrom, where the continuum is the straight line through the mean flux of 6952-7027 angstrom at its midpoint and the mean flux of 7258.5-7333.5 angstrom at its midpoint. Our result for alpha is 0.08 mag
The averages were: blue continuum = 44.2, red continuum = 45.6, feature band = 41.6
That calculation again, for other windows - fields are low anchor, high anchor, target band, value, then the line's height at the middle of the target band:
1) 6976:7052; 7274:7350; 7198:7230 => 0.02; 45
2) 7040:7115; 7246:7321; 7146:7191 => 0.06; 44.5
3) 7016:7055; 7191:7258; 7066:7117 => 0.07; 45.3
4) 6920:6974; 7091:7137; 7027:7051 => -0.07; 42.9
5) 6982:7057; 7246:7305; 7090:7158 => 0.08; 45.1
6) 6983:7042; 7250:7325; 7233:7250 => -0.01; 45.6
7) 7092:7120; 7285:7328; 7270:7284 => 0.01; 45.5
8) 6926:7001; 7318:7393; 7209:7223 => 0.01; 45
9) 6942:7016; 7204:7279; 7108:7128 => 0.06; 44.6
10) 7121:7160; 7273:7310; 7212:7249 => -0.01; 44.2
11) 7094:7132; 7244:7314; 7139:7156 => 0.03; 43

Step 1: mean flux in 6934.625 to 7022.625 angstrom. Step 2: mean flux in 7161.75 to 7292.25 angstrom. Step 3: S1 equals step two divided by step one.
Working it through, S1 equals 1.02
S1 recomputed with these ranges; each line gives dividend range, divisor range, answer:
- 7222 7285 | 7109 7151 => 1.07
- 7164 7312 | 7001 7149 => 1.03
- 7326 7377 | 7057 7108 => 1.04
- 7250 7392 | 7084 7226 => 1.06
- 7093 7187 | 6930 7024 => 0.96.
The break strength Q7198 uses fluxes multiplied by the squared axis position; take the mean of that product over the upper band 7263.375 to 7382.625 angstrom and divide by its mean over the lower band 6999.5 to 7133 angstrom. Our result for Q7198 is 1.12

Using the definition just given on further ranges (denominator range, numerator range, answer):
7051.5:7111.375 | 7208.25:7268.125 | 1.09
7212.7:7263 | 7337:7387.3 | 1.05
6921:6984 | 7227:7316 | 1.13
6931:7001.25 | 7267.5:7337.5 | 1.13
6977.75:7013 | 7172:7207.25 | 1.06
